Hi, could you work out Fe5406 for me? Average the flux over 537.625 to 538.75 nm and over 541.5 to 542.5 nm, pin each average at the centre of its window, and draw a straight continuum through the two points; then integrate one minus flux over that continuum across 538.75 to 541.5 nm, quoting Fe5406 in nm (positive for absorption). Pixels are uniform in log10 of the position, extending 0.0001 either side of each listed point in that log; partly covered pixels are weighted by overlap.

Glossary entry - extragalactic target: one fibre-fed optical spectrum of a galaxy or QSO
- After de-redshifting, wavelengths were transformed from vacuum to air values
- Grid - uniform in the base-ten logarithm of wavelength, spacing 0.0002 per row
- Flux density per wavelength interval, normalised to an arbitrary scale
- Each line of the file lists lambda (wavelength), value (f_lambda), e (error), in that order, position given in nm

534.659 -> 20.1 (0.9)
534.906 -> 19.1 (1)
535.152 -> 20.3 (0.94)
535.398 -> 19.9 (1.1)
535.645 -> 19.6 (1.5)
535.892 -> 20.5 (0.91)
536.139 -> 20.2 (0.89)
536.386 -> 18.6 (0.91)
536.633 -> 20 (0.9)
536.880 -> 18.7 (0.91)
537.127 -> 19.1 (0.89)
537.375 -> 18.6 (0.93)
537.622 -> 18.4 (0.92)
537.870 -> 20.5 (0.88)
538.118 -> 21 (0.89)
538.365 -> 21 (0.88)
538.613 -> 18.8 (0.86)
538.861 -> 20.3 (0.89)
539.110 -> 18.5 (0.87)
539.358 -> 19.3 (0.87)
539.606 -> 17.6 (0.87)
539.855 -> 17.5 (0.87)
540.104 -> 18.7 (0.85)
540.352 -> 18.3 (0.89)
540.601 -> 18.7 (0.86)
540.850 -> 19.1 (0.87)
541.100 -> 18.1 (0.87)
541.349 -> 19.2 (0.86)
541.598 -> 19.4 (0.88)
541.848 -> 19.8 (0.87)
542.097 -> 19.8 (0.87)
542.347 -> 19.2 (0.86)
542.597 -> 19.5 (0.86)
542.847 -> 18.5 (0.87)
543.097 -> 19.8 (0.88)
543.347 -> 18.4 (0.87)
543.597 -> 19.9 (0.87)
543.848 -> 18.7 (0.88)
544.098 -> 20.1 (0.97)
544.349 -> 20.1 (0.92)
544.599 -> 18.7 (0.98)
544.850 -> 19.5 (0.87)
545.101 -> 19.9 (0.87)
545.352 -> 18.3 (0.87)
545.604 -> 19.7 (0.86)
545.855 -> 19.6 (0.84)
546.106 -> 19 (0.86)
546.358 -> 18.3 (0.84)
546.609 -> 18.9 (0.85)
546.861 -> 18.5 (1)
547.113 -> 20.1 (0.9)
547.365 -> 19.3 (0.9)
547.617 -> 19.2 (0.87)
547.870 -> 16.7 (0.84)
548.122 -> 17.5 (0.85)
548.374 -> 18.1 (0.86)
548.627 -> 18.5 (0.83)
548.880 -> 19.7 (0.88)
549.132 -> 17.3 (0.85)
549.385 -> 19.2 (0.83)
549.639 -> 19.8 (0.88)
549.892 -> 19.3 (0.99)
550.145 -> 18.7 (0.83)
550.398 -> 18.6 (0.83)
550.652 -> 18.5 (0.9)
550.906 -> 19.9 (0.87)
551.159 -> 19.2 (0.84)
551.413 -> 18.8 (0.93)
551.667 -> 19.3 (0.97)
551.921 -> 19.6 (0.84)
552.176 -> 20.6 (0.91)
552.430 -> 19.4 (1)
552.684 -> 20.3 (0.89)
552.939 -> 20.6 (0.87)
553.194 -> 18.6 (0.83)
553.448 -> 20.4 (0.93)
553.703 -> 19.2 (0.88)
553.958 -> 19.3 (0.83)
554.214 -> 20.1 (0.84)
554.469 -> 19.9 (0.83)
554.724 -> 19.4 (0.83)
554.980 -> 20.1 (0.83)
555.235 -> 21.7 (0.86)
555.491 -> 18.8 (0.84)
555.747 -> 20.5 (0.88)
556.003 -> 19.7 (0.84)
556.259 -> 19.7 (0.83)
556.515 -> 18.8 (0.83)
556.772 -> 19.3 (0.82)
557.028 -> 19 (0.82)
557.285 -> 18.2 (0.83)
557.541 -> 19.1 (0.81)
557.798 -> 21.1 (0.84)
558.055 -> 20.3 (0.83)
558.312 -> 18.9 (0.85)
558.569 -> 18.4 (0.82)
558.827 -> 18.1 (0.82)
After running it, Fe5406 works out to 0.16 nm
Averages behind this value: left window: 20.1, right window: 19.5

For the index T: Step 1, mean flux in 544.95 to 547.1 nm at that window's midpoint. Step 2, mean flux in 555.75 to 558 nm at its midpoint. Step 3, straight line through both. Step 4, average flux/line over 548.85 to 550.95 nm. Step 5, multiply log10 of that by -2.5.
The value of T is 0.02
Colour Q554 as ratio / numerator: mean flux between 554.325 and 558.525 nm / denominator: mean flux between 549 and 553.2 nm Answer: 1.0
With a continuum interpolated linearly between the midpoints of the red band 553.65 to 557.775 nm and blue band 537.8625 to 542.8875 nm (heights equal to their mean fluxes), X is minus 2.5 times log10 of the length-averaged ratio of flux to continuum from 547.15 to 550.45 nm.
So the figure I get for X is 0.04 mag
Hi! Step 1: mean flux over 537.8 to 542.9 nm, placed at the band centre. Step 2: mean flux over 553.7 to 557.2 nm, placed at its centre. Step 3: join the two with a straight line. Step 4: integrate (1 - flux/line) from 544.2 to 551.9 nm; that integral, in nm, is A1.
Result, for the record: 0.189 nm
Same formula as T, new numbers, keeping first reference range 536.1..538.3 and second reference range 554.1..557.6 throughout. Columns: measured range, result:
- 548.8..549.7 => 0.04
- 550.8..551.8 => 0.02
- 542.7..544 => 0.02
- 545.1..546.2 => 0.02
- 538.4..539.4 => 0.01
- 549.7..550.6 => 0.04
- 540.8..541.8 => 0.03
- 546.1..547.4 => 0.03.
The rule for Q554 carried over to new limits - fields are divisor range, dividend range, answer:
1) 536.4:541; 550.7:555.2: 1.03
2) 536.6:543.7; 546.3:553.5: 1.00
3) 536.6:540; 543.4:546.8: 1.00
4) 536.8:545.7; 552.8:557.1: 1.03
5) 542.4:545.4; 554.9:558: 1.02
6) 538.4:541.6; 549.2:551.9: 1.02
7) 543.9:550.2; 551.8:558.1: 1.04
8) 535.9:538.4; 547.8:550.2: 0.94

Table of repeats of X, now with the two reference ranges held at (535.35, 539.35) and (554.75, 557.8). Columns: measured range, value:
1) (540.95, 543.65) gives 0.02 mag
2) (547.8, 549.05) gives 0.08 mag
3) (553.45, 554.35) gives 0.00 mag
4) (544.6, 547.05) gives 0.03 mag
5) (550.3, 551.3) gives 0.03 mag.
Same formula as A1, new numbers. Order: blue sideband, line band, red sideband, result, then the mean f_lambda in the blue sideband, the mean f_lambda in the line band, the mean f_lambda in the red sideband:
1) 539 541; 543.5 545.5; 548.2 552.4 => -0.07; 18.5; 19.4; 19.1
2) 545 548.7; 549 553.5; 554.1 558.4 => -0.03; 18.8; 19.3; 19.7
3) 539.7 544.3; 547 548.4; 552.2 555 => 0.07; 19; 18.5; 19.8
